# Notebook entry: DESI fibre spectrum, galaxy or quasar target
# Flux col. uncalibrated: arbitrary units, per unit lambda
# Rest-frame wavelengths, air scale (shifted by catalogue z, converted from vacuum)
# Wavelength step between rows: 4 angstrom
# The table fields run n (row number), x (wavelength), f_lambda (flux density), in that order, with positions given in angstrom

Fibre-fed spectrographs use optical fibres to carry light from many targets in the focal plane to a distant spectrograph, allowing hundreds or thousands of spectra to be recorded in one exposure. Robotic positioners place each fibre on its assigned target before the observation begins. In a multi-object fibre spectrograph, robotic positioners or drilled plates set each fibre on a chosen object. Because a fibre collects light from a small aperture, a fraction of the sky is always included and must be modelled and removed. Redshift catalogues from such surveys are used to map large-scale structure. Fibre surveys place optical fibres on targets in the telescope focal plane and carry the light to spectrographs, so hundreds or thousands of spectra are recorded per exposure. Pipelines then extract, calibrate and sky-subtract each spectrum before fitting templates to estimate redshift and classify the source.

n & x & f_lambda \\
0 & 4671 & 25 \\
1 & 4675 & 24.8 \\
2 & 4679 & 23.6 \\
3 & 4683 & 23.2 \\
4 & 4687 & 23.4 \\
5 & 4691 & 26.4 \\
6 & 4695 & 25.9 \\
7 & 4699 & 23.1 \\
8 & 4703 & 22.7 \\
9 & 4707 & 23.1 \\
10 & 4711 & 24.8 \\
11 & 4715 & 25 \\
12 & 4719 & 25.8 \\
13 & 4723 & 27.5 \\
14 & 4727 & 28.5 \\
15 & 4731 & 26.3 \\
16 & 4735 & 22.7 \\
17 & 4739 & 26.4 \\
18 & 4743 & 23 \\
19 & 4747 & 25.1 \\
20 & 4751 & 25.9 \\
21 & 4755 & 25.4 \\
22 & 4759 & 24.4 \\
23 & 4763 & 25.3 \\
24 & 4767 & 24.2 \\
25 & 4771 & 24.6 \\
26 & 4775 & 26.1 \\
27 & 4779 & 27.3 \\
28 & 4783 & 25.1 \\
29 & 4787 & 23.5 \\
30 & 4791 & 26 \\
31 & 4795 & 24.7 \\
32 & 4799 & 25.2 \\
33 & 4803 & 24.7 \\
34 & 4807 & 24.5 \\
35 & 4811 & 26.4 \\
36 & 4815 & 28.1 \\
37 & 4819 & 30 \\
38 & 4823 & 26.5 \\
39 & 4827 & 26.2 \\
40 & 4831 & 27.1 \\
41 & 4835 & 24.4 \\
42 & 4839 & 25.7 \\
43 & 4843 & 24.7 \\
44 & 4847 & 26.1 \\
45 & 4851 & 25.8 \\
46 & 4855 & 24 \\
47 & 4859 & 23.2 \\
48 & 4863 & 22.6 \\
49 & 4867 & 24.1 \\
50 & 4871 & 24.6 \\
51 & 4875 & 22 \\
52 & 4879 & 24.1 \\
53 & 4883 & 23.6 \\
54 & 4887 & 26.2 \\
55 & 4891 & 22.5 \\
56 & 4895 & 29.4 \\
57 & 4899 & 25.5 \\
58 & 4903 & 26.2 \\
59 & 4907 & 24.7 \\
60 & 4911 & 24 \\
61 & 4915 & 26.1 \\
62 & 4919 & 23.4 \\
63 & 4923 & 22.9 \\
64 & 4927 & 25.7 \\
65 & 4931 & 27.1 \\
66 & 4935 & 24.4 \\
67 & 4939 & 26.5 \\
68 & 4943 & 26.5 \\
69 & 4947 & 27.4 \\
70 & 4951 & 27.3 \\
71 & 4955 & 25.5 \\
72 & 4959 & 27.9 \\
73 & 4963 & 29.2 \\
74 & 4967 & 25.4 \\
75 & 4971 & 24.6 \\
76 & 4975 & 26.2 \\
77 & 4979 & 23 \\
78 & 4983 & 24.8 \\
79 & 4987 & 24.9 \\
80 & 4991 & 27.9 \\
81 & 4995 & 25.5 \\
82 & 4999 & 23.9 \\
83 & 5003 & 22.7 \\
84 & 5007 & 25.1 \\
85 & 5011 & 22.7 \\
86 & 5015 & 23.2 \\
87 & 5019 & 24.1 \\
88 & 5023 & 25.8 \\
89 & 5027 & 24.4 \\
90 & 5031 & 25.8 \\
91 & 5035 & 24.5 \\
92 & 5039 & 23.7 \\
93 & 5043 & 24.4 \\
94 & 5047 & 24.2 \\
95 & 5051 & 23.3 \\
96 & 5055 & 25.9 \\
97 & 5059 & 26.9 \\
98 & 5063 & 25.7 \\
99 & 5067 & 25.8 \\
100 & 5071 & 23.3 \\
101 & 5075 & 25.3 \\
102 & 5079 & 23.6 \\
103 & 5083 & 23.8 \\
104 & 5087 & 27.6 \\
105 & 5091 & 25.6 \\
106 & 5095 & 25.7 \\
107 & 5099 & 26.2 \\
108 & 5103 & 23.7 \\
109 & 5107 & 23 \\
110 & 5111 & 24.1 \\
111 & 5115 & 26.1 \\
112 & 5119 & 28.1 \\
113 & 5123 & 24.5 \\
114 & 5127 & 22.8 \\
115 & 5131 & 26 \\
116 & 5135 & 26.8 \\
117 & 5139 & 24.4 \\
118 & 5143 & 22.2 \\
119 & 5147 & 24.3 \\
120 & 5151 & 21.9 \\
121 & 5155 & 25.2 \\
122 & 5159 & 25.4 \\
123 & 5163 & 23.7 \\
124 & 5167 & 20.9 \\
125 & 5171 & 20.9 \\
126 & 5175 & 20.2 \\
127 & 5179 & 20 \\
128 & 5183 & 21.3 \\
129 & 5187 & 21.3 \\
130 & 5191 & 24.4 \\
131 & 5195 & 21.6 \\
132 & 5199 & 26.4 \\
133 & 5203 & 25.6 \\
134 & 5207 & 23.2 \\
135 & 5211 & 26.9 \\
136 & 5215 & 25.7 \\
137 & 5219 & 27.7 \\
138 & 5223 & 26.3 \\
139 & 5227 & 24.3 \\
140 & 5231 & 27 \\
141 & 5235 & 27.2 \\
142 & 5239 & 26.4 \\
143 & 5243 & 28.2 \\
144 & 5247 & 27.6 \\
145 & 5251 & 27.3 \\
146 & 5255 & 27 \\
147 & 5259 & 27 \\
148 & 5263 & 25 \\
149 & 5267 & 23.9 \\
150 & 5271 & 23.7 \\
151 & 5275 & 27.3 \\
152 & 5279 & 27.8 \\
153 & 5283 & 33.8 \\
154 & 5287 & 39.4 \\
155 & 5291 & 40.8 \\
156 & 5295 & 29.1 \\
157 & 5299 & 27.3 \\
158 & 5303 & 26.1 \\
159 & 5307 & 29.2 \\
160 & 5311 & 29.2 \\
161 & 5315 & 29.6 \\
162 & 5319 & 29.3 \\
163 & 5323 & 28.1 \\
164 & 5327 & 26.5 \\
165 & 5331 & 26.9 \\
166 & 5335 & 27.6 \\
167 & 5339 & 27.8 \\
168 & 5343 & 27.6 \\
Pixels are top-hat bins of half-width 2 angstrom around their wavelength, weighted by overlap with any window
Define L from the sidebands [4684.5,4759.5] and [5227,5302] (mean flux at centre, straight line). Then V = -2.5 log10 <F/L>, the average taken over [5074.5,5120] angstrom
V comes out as 0.09 mag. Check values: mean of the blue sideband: 25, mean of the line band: 25.2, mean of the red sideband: 28.5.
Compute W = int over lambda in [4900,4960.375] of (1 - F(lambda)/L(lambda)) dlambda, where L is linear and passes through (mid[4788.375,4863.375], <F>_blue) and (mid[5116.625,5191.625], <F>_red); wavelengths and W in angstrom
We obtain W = -1.9 angstrom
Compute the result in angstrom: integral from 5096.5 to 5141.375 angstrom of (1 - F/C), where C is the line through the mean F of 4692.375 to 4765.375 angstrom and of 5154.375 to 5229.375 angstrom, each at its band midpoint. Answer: -2.1 angstrom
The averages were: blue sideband 25.1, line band 25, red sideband 23.7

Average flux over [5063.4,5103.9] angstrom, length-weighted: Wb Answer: 25.1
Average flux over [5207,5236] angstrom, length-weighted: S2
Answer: 26.2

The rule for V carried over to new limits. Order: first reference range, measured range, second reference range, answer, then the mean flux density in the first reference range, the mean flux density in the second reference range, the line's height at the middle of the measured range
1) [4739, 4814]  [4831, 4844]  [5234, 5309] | 0.01 mag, 25.2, 28.7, 25.6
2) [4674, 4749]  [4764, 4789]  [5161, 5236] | -0.02 mag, 24.8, 23.9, 24.7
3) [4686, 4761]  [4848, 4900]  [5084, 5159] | 0.02 mag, 25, 24.9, 25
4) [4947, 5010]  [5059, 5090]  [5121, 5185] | -0.04 mag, 25.6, 23.2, 24.3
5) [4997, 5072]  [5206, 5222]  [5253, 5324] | 0.07 mag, 24.5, 29.1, 27.8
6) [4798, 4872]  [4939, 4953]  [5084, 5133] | -0.07 mag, 25.5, 25.3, 25.4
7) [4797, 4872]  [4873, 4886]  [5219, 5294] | 0.10 mag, 25.5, 28.3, 25.8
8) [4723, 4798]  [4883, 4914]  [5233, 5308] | 0.03 mag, 25.3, 28.6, 26.2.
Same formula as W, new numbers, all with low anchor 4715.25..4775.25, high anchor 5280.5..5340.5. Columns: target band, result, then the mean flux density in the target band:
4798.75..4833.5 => -0.8 angstrom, 26.6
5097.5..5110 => 1.8 angstrom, 24.2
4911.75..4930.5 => 1.5 angstrom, 24.7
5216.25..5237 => 2.0 angstrom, 26.5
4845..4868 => 1.7 angstrom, 24.3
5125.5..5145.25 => 2.8 angstrom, 24.5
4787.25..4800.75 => 0.4 angstrom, 25.1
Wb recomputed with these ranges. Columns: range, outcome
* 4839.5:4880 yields 24.2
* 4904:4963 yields 25.8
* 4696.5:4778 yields 25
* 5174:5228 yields 24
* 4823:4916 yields 24.9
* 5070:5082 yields 24.1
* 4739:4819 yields 25.4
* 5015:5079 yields 24.8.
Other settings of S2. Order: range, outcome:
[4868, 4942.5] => 25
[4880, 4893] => 24.1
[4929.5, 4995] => 26.1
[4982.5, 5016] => 24.5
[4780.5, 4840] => 25.9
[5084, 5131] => 25.2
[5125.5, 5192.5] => 23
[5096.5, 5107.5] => 24.5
